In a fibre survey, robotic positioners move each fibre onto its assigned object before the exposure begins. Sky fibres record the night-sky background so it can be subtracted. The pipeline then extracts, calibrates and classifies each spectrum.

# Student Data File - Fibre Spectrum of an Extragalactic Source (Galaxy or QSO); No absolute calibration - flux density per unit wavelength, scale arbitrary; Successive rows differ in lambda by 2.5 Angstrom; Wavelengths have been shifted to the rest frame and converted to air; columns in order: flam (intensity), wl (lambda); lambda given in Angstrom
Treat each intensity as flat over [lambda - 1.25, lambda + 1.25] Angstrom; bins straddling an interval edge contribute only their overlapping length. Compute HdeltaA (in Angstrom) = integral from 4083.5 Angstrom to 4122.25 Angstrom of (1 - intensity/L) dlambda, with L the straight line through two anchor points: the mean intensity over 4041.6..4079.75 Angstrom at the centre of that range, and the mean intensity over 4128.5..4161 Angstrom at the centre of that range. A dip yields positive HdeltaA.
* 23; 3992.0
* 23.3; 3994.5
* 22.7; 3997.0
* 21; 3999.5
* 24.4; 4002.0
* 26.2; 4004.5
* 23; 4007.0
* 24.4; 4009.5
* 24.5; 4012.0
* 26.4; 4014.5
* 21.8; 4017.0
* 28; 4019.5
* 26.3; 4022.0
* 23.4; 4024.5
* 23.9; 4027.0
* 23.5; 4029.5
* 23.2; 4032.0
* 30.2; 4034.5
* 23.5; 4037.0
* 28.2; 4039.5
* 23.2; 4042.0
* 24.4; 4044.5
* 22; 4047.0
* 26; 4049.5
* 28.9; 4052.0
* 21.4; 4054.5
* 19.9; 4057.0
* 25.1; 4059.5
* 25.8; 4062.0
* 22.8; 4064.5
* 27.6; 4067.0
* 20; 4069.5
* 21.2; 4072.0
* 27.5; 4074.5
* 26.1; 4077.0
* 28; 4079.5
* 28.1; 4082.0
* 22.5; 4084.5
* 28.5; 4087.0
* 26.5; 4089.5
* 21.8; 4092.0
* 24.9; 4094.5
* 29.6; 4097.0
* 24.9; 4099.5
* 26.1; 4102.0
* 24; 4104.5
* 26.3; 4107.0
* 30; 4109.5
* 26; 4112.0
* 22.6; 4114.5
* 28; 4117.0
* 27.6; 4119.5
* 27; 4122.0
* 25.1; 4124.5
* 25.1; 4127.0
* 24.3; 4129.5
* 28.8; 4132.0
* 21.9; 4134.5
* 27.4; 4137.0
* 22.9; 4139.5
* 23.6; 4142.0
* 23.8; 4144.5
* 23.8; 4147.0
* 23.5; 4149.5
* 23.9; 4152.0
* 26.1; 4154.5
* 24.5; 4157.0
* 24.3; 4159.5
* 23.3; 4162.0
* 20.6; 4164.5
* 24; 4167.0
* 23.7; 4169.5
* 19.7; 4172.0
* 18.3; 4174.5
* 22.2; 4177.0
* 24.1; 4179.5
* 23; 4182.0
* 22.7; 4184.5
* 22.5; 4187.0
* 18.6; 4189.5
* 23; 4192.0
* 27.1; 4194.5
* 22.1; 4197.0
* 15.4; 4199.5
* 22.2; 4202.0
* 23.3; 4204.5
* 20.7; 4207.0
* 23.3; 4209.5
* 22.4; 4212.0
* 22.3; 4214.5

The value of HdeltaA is -2.55 Angstrom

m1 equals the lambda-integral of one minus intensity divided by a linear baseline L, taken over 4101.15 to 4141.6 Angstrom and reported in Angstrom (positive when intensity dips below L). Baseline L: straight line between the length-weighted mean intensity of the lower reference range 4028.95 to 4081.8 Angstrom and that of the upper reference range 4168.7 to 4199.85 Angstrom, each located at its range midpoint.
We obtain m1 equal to -4.3 Angstrom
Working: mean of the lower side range 24.8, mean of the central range 25.8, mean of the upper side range 21.9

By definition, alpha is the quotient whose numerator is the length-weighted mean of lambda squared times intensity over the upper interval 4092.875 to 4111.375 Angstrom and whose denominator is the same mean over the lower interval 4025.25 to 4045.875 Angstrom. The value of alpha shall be 1.1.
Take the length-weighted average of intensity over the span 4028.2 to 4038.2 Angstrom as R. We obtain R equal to 25.1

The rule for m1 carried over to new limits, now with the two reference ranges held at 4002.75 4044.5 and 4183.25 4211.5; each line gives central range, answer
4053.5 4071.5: 0.8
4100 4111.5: -1.4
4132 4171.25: -2.1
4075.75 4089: -1.5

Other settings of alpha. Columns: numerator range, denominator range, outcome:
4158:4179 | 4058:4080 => 0.94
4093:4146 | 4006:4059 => 1.09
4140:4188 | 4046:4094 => 0.97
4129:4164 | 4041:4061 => 1.07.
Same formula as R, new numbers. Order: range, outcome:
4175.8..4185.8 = 23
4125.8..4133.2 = 26.1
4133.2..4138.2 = 24.7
